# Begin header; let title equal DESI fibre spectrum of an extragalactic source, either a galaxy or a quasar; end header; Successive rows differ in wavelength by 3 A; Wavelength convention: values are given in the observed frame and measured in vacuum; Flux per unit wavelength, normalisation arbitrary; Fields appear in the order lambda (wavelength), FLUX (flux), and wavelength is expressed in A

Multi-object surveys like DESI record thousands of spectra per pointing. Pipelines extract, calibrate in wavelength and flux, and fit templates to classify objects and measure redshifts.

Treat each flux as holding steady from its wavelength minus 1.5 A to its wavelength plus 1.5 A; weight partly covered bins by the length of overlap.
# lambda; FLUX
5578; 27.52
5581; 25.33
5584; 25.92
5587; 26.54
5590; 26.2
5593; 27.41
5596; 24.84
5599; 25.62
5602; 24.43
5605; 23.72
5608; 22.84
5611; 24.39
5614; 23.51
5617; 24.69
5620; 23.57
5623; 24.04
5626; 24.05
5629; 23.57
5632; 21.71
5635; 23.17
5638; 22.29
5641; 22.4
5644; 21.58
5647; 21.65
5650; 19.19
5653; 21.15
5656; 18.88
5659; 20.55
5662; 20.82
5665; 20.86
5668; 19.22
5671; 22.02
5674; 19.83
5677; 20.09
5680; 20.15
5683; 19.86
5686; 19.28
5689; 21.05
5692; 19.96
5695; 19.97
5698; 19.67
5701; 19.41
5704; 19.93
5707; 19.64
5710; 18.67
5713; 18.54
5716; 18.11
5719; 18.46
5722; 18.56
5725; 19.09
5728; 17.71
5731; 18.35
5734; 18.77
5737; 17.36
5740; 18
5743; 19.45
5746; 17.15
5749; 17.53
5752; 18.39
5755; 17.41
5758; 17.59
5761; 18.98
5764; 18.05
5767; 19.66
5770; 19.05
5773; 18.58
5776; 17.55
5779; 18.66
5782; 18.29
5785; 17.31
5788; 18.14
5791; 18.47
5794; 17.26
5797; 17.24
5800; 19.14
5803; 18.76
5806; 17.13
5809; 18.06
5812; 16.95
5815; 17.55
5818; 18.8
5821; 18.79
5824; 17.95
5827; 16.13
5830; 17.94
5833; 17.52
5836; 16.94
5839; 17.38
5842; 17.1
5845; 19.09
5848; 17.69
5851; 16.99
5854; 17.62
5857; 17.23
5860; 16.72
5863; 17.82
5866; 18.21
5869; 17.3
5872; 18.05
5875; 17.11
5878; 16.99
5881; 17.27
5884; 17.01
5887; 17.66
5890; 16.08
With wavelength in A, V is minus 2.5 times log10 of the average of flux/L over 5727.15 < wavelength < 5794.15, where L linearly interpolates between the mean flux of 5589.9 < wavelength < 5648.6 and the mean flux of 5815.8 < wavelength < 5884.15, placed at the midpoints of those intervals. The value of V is 0.10 mag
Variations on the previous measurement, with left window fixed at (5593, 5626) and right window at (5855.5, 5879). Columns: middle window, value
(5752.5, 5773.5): 0.10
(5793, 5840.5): 0.06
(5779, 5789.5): 0.09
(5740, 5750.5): 0.15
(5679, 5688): 0.13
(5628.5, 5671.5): 0.10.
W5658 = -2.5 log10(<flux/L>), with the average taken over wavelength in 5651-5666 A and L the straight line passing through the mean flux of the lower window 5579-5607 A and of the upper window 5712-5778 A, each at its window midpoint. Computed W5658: 0.10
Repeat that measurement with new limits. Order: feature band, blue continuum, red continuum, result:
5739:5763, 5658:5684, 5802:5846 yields 0.05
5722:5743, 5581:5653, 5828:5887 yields 0.13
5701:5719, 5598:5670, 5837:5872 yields 0.10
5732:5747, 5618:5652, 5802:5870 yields 0.10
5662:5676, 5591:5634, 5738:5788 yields 0.07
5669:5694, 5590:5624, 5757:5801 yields 0.08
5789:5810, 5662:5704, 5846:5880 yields 0.02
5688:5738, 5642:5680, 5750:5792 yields 0.03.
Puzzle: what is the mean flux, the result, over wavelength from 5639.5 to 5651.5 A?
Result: 21.2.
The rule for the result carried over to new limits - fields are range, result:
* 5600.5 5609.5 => 23.7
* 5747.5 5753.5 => 18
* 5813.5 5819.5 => 18.2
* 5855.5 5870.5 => 17.5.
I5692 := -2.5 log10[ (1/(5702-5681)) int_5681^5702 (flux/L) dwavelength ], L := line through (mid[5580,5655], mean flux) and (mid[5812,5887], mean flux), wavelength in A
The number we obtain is 0.10 mag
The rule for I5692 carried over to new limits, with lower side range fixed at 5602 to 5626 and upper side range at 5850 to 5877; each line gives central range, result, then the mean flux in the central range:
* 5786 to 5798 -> 0.089 mag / 17.8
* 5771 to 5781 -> 0.080 mag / 18.3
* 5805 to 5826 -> 0.048 mag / 17.9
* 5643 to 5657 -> 0.122 mag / 20.5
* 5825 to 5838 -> 0.067 mag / 17.2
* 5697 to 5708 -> 0.102 mag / 19.7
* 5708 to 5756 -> 0.144 mag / 18.2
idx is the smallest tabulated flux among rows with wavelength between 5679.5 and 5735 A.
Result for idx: 17.71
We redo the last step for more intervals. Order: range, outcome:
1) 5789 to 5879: 16.13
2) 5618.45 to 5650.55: 19.19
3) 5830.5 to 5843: 16.94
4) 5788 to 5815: 16.95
